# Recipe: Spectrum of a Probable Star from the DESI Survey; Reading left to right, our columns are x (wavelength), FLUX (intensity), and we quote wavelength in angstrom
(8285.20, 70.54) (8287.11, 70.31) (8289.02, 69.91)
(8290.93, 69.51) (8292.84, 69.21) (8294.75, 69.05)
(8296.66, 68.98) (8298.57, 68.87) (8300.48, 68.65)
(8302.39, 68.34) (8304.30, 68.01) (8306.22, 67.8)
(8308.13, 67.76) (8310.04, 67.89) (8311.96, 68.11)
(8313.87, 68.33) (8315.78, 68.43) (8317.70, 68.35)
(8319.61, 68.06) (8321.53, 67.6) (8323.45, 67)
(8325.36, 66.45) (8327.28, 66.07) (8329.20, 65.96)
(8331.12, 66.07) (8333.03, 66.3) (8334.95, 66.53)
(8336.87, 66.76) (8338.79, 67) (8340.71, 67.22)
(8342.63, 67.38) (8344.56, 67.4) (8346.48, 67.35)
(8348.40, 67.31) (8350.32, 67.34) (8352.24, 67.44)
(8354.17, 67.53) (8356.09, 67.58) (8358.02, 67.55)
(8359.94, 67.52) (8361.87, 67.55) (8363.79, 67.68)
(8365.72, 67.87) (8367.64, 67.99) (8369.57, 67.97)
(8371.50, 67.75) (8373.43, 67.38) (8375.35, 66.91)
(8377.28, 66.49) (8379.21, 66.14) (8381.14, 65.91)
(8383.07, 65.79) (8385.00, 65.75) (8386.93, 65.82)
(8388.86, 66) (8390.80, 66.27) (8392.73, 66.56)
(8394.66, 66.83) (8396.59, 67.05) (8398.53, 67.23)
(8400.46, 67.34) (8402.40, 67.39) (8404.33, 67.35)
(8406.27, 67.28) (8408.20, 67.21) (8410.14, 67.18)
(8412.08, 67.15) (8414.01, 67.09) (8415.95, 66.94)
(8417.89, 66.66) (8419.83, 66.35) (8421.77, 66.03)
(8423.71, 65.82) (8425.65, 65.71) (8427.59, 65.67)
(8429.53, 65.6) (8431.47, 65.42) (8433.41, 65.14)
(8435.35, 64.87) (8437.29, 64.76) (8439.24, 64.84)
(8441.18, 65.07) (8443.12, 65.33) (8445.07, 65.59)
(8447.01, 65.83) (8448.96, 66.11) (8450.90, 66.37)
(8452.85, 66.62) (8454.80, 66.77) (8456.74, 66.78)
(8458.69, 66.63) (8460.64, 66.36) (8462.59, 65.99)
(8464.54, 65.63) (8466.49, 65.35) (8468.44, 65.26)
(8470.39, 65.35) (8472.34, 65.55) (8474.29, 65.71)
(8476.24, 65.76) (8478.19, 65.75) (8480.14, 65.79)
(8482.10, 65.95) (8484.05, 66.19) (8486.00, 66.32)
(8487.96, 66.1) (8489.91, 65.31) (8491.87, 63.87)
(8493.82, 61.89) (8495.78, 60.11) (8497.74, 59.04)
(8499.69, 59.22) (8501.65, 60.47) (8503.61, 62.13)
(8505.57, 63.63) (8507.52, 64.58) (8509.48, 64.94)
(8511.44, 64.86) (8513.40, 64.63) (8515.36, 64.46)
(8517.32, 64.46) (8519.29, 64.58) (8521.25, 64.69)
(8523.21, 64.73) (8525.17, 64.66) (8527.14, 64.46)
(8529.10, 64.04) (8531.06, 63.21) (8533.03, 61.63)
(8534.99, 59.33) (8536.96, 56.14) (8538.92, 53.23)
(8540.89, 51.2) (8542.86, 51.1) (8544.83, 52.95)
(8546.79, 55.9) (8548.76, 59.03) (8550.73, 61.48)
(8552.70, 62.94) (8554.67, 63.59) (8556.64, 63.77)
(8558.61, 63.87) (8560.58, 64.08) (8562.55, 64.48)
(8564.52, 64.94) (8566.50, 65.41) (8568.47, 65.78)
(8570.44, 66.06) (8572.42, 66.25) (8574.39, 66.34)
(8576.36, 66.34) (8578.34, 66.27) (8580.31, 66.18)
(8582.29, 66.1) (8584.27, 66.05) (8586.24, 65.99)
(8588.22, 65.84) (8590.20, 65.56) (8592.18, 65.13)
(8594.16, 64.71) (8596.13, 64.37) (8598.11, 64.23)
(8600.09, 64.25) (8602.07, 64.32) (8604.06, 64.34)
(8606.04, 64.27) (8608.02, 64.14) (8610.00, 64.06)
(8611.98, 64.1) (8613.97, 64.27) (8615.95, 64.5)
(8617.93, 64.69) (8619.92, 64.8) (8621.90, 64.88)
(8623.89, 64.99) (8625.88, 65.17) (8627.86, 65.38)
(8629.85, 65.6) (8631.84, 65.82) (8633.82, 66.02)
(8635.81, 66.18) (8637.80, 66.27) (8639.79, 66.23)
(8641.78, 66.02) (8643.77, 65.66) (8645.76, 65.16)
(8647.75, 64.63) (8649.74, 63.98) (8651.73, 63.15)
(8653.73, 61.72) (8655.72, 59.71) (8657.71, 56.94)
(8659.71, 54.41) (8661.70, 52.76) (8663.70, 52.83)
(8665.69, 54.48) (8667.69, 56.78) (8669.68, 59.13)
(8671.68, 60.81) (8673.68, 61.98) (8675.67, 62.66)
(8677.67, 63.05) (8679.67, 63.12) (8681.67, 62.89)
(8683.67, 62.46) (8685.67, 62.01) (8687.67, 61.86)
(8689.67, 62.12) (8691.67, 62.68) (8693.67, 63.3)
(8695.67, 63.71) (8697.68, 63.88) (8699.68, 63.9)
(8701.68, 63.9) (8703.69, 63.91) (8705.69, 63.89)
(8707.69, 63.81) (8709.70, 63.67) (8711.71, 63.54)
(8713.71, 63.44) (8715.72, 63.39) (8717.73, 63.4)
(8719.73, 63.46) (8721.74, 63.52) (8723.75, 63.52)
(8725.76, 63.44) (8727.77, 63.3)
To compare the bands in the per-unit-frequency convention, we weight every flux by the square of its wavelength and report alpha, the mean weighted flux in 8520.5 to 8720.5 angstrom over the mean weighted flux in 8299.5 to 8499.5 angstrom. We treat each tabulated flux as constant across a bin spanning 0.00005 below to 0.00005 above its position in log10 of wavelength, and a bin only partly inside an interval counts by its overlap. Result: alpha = 1.0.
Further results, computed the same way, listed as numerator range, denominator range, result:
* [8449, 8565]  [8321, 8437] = 0.97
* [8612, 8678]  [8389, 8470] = 0.99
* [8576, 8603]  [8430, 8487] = 1.02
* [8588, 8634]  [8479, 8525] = 1.04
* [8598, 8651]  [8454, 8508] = 1.04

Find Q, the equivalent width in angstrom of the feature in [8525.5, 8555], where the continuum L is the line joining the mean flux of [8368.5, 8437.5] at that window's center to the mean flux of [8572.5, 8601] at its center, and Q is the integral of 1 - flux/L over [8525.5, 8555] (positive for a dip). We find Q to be 3.18 angstrom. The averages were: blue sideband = 66.5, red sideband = 65.6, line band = 58.7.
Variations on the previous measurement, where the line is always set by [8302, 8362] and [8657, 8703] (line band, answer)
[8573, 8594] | -1.2 angstrom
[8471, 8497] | -0.2 angstrom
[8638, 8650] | -0.8 angstrom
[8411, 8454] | -0.3 angstrom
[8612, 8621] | -0.4 angstrom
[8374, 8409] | -0.2 angstrom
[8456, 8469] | -0.2 angstrom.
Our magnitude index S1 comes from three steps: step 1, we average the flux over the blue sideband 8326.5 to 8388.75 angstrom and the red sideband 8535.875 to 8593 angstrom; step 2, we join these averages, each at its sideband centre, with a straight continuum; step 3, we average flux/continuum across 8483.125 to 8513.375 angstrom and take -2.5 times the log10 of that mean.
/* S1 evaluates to 0.011 mag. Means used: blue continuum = 67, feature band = 63.3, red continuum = 62.5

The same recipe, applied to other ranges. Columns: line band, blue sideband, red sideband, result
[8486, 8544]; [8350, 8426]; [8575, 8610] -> 0.068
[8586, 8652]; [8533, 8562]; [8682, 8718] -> -0.072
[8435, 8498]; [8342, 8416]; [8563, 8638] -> 0.017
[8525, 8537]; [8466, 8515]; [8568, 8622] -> 0.040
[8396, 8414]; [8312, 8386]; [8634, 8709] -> -0.016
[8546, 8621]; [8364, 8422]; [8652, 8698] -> -0.036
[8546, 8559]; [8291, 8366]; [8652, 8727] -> 0.041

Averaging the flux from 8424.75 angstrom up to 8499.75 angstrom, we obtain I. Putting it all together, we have 65.2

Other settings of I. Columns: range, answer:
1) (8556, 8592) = 65.5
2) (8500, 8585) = 62.6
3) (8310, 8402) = 67.1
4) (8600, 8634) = 64.7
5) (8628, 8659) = 64.1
